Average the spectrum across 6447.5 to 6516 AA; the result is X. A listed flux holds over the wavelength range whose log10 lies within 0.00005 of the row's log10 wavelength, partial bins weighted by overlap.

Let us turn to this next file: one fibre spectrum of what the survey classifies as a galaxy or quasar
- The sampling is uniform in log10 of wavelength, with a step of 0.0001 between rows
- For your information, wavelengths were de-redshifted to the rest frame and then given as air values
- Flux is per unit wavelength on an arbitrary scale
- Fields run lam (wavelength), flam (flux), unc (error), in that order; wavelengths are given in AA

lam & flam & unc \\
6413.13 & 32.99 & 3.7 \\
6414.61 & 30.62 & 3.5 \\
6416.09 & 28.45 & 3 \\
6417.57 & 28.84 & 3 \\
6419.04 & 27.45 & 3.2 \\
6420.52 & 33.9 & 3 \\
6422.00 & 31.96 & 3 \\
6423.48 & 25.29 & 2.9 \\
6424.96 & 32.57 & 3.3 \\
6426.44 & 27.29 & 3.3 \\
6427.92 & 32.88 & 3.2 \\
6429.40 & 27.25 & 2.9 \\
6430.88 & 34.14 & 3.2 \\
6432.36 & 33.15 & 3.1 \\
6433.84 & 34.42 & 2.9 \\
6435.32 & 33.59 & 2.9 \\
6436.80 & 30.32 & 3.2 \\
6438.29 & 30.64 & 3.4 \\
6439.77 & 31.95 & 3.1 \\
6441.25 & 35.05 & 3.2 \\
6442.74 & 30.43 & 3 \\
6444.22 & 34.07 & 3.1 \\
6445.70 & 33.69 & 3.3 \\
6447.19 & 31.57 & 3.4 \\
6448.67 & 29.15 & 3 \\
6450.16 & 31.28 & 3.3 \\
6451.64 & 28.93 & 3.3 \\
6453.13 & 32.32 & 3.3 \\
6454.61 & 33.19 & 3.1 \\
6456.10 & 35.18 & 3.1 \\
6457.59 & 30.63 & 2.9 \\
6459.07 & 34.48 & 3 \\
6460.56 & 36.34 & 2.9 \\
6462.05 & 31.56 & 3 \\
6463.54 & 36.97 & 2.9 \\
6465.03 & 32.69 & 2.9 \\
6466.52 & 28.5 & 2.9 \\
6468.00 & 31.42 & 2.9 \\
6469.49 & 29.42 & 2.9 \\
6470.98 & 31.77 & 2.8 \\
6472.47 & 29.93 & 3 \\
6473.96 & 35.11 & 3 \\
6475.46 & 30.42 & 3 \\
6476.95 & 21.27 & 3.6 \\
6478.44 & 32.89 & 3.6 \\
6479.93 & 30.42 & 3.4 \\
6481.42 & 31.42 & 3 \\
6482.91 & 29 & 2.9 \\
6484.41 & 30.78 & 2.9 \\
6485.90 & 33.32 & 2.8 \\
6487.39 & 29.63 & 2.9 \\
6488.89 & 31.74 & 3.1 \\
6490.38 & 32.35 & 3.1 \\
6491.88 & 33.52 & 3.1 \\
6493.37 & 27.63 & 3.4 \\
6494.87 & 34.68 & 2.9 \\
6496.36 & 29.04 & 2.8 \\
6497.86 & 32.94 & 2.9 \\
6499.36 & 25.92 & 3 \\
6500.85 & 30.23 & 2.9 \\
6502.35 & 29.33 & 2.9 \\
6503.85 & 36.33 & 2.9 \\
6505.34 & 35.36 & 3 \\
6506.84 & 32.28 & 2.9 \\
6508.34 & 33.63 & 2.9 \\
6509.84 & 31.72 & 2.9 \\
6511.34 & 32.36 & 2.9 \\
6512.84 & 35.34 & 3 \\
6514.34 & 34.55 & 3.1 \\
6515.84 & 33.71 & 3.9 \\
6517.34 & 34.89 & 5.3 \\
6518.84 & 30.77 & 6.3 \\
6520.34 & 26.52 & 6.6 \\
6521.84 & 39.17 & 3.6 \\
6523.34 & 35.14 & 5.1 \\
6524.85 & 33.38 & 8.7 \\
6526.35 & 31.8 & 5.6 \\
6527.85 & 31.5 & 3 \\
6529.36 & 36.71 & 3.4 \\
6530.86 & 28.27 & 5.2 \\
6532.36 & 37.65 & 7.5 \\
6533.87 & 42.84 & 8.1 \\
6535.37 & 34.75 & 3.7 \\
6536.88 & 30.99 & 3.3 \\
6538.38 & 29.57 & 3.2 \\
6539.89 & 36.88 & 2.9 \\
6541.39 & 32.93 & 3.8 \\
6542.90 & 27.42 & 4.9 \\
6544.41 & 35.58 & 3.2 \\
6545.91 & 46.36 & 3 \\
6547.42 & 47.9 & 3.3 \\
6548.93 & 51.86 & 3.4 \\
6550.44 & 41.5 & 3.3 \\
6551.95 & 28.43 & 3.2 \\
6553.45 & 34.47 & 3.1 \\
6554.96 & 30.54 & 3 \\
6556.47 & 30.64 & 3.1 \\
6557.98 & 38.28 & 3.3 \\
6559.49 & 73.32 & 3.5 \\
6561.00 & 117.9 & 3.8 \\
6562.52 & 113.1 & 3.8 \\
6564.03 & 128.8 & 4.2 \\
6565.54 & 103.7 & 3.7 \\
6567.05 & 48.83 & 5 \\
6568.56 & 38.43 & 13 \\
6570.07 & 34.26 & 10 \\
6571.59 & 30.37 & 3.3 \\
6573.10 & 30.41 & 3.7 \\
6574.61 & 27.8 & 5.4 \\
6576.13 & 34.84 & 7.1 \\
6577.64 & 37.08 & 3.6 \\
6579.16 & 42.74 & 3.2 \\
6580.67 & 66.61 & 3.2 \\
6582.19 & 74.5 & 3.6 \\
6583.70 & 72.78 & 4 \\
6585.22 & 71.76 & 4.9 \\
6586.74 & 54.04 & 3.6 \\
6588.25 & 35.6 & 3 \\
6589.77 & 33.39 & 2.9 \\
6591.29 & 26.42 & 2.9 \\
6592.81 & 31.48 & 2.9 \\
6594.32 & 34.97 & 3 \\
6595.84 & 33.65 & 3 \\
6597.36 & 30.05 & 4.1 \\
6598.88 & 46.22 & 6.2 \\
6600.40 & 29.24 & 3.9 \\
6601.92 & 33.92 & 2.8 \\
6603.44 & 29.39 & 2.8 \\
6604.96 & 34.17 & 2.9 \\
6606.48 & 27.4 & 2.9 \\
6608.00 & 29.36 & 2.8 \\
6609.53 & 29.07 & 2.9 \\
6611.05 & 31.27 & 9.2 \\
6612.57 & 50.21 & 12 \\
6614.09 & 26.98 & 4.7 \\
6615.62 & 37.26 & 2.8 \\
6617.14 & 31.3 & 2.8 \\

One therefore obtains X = 31.7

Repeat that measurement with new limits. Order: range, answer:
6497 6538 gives 33.2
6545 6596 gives 51.5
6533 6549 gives 37.3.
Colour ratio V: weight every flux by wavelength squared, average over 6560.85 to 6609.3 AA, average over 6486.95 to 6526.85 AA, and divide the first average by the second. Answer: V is 1.53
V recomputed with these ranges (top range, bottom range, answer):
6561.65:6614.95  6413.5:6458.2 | 1.53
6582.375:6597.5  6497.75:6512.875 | 1.41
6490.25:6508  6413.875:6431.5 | 1.08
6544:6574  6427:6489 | 1.80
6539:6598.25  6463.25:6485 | 1.64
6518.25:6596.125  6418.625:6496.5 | 1.48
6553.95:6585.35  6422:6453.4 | 1.95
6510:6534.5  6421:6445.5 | 1.10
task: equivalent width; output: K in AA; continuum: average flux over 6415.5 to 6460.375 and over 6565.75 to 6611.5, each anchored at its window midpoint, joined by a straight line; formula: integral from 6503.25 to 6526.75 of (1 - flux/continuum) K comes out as 1.5 AA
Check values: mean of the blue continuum 31.5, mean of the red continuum 40.1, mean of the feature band 33.6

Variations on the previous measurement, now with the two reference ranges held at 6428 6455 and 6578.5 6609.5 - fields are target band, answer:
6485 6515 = 3.0 AA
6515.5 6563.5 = -4.4 AA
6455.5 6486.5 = 2.0 AA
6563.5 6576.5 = -4.0 AA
